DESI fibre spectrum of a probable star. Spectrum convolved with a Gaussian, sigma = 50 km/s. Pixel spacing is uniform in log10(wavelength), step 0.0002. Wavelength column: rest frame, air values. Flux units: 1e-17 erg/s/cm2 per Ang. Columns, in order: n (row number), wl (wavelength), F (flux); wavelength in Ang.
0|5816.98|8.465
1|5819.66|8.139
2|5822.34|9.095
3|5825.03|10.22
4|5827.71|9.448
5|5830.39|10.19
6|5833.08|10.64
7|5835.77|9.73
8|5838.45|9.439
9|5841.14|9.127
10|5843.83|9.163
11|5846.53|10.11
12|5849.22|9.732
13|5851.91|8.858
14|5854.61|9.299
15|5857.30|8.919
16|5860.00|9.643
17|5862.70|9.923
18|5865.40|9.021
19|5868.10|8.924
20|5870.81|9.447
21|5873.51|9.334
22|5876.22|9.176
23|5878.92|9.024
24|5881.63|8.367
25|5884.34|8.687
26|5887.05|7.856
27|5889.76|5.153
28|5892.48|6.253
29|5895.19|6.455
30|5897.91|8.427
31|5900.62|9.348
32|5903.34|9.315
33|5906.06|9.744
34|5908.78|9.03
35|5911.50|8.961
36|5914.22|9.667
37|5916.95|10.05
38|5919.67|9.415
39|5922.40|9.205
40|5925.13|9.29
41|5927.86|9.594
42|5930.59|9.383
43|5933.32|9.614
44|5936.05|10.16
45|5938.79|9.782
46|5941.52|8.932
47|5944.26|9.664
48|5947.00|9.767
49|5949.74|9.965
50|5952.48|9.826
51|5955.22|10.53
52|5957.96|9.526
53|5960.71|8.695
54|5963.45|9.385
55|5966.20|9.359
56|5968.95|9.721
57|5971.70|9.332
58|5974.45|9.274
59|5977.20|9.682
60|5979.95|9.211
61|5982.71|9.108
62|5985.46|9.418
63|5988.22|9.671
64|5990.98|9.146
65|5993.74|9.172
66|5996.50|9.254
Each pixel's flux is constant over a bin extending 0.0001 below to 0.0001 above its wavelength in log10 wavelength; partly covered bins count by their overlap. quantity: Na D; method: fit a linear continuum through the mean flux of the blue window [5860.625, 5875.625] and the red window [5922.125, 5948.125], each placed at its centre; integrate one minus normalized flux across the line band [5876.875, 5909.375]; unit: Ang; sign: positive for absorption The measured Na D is 4.4 Ang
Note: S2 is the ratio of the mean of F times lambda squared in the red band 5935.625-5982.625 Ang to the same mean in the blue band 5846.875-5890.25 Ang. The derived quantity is 1.10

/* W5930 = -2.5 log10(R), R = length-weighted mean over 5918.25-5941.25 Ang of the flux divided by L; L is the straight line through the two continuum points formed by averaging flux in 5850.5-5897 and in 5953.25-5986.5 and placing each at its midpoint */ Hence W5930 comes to -0.06 mag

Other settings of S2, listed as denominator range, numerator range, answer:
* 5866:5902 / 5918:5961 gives 1.19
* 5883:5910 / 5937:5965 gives 1.22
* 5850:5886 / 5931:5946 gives 1.08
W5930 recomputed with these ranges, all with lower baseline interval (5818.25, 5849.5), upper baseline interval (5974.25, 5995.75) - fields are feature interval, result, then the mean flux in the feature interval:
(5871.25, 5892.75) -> 0.17 mag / 8.13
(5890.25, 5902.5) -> 0.25 mag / 7.52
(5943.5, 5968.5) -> -0.03 mag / 9.64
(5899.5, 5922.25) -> 0.00 mag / 9.43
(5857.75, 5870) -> 0.02 mag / 9.34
